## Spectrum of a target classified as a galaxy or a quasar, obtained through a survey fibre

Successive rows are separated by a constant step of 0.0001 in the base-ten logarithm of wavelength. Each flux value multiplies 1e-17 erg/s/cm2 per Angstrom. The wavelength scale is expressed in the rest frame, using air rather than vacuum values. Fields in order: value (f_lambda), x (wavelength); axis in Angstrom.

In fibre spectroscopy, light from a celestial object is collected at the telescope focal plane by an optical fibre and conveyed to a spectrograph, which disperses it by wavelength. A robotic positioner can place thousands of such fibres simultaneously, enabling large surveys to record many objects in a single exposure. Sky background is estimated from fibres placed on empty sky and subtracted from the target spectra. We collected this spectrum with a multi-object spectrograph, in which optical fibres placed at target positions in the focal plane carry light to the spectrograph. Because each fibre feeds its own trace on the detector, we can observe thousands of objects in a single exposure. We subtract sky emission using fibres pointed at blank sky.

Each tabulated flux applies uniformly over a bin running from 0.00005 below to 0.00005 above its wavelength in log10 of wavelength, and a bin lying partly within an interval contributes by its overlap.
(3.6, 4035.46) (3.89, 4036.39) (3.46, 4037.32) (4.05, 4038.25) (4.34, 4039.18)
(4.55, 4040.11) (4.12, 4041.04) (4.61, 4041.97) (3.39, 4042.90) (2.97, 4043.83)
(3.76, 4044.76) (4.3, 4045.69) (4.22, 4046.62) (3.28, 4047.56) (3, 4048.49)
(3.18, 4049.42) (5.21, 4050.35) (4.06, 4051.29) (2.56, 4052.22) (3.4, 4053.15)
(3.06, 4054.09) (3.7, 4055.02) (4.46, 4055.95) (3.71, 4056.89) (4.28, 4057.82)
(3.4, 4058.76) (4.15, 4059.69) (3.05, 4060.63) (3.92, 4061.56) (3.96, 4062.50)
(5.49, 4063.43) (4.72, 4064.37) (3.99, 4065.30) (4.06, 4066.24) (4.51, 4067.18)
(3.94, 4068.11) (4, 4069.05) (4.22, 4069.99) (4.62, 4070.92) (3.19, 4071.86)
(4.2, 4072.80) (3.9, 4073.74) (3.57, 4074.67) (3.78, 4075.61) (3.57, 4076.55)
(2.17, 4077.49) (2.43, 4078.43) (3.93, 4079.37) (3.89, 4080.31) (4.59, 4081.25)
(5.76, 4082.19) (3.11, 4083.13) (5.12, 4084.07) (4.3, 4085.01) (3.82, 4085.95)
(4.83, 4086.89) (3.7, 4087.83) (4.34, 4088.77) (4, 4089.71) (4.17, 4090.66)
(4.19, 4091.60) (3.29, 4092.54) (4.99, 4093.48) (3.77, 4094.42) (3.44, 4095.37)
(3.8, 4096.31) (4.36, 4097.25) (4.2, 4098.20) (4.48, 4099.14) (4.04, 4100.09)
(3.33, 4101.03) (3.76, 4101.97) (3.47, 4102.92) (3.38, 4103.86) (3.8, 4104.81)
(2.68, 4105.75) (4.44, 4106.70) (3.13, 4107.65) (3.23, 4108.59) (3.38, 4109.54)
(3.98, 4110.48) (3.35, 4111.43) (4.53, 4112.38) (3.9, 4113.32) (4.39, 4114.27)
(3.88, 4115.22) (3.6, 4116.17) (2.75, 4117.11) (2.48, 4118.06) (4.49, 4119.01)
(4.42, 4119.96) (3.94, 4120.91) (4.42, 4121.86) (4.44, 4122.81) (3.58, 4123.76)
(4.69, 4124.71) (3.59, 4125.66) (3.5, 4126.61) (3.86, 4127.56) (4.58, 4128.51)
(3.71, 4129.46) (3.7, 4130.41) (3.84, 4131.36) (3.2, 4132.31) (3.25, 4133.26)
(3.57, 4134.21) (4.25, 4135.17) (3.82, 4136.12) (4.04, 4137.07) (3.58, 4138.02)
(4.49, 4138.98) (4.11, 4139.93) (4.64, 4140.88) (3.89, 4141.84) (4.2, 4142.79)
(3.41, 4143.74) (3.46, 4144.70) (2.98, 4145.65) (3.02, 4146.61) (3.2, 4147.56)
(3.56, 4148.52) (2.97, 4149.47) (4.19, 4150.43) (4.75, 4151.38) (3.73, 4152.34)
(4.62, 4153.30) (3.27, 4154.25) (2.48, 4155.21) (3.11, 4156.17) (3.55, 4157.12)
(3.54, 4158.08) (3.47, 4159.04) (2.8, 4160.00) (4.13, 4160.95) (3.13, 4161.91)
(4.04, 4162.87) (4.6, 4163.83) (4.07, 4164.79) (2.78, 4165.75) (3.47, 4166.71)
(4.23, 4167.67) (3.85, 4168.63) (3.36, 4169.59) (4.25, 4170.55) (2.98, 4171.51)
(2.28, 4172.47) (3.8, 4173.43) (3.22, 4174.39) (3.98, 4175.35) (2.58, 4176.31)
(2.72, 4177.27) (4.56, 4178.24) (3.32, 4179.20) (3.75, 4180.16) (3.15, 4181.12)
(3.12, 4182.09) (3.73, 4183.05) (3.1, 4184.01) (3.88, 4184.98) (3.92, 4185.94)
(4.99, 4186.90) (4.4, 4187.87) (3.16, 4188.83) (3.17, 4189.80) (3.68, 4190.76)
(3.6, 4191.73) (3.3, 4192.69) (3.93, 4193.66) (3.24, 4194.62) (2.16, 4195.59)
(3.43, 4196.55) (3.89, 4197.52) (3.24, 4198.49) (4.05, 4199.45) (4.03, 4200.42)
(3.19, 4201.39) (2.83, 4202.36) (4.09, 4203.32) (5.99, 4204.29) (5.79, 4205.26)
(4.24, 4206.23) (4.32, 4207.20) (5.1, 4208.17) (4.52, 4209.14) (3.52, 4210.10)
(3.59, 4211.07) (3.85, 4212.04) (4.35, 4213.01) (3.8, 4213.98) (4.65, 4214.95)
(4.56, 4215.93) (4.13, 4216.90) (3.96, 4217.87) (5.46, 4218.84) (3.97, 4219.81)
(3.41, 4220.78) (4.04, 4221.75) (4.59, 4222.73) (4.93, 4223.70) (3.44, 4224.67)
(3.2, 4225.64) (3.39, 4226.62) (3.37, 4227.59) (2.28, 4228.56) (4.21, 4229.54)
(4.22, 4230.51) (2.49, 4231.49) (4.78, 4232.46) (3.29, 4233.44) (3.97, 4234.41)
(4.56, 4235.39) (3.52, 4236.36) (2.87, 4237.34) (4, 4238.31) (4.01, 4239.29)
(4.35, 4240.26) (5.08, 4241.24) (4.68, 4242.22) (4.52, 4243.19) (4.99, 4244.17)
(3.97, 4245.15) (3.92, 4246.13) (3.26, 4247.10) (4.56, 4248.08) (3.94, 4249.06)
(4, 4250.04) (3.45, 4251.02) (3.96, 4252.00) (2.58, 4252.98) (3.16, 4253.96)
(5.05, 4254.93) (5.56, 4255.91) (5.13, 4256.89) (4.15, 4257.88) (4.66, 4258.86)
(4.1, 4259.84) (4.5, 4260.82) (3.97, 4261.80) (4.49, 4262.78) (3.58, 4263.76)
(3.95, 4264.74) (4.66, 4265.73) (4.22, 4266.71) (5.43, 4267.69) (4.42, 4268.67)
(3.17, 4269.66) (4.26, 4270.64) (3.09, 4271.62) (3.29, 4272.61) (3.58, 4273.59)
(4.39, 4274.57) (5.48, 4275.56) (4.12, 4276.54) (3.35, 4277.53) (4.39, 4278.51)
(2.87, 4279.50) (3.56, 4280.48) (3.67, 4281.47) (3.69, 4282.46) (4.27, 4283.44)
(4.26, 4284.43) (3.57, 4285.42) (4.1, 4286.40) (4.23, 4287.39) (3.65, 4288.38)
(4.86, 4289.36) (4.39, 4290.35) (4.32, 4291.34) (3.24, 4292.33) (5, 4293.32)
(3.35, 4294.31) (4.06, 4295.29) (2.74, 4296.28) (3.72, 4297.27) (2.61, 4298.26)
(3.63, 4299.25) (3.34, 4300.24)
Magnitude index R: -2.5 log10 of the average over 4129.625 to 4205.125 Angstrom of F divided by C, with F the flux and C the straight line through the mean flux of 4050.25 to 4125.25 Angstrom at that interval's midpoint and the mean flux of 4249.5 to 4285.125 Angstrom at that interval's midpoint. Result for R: 0.10 mag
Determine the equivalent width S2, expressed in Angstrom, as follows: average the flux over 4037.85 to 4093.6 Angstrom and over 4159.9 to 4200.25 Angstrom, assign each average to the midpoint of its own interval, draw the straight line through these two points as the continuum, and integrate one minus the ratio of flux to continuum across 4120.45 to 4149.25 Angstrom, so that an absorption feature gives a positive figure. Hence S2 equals -0.74 Angstrom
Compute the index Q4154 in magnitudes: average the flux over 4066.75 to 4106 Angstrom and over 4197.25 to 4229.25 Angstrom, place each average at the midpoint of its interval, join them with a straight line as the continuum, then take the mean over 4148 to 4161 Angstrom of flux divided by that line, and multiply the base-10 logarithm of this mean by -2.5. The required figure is 0.12 mag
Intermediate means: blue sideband 3.93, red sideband 4.05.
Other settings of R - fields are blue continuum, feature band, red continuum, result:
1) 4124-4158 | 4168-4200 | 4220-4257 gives 0.09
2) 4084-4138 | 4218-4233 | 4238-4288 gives 0.05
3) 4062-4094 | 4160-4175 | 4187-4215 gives 0.10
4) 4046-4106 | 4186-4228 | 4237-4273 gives 0.03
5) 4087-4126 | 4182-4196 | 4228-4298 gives 0.10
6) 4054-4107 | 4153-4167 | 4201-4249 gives 0.14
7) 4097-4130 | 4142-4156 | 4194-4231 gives 0.09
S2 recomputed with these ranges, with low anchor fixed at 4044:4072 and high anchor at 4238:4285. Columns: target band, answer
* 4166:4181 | 2.1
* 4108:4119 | 1.0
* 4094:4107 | 0.6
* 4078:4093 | -0.6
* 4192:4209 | 0.5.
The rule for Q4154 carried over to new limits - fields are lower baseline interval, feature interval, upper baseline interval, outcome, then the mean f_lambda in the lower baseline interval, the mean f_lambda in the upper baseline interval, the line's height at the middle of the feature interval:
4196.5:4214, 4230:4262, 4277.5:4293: -0.02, 4.12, 3.93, 4.02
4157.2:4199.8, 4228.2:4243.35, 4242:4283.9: 0.00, 3.55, 4.09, 3.91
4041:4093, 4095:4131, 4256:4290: 0.04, 3.91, 4.11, 3.96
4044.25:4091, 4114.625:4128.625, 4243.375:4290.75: 0.03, 3.93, 4.08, 3.97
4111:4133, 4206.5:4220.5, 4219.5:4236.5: -0.13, 3.86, 3.76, 3.77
